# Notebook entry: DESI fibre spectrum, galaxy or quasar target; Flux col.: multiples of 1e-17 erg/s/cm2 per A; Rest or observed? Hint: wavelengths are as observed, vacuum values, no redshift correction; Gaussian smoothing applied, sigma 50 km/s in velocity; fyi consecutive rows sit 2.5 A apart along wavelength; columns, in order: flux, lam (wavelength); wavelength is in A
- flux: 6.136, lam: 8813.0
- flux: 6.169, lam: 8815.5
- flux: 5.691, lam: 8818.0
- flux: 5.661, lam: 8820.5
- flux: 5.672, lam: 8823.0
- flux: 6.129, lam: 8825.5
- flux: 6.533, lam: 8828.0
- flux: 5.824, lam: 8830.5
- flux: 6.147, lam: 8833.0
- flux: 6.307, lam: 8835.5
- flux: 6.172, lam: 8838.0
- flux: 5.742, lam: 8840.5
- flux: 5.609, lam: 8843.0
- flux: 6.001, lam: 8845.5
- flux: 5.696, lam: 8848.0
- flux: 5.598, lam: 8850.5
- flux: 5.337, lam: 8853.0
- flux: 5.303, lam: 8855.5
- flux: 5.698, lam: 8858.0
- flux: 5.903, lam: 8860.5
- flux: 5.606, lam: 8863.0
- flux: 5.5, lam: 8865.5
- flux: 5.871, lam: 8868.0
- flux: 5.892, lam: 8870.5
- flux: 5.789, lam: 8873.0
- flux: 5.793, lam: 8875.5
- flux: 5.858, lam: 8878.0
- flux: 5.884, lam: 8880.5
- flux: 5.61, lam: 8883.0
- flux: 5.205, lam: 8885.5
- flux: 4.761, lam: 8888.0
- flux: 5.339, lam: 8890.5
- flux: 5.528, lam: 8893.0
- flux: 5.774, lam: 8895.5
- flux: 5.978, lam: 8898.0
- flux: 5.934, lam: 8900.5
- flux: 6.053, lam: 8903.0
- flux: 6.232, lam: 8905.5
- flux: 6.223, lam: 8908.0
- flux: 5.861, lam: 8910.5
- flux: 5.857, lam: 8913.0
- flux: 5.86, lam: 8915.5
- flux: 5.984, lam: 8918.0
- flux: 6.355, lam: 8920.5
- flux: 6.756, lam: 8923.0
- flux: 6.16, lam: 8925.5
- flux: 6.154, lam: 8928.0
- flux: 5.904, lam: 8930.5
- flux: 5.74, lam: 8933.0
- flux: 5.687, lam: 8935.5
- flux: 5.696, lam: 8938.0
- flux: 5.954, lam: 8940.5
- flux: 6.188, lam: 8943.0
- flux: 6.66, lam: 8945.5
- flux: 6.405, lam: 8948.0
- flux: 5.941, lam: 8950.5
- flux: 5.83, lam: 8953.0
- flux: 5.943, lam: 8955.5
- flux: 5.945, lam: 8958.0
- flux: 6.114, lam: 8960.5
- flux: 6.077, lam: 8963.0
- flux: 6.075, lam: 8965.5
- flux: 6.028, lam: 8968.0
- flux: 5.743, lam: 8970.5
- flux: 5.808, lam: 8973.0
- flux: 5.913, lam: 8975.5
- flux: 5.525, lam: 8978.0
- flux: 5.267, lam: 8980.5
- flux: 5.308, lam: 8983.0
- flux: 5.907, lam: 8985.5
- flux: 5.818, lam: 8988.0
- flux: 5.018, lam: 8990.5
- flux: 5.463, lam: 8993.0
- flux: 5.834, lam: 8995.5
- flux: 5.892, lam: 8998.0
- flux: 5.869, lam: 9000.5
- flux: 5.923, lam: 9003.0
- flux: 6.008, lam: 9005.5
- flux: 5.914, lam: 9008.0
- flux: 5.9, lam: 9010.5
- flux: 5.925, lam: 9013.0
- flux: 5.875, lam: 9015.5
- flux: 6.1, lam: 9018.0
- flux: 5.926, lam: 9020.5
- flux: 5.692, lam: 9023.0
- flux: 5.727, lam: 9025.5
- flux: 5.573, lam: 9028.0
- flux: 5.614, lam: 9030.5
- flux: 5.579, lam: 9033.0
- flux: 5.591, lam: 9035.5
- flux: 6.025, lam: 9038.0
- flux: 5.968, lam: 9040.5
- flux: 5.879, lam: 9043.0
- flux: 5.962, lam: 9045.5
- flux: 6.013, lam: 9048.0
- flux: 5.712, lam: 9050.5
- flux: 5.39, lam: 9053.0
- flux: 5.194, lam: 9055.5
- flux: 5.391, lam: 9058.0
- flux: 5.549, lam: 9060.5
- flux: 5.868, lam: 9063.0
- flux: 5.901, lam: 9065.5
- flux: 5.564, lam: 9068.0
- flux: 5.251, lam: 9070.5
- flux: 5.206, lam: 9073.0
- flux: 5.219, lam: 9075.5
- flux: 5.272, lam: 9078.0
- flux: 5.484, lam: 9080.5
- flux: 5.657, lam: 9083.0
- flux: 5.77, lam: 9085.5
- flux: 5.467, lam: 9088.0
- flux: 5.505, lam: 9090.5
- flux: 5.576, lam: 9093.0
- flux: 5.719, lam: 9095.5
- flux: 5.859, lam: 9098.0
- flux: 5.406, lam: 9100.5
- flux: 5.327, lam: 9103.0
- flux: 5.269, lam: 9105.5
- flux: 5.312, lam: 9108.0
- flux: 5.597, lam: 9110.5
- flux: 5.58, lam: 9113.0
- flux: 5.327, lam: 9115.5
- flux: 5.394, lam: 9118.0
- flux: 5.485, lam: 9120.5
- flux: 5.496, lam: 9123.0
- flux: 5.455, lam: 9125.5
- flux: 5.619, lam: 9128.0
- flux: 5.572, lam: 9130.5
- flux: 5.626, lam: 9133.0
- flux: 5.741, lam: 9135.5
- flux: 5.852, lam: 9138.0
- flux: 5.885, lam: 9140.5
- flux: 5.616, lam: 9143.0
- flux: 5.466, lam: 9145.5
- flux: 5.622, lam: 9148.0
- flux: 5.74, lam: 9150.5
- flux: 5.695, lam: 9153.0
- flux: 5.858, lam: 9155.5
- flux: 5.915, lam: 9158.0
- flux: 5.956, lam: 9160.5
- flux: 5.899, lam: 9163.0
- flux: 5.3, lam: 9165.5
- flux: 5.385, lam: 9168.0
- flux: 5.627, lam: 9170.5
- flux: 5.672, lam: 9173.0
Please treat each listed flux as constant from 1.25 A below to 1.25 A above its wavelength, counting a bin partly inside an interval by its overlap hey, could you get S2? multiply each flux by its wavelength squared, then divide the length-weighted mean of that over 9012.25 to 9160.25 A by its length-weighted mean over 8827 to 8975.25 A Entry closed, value 1.0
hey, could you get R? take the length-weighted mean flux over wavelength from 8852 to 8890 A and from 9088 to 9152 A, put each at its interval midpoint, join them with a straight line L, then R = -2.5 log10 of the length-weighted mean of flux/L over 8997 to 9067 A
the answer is -0.040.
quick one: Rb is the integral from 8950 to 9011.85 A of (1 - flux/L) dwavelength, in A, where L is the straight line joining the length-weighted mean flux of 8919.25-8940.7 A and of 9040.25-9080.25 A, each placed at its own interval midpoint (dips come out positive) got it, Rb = 0.6 A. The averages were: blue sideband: 6.05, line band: 5.8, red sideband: 5.57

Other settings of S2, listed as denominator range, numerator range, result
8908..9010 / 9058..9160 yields 0.97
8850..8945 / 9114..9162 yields 1.02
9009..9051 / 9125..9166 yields 1.00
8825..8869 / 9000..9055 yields 1.04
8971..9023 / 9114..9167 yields 1.01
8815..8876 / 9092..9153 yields 1.02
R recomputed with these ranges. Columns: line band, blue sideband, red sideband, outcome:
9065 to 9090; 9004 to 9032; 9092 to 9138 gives 0.04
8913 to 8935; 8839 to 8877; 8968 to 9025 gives -0.07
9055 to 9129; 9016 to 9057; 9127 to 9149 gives 0.04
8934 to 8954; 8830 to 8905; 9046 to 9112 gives -0.07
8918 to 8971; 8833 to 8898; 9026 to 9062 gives -0.07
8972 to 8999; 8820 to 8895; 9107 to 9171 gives 0.01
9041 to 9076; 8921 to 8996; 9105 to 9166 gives 0.03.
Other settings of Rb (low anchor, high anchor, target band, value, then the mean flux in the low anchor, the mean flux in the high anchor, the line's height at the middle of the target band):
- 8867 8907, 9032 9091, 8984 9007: -0.4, 5.72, 5.6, 5.65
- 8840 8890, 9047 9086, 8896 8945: -3.8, 5.63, 5.52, 5.6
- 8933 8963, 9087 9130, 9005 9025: -0.4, 6.02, 5.5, 5.8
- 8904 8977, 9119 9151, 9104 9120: 0.7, 6.04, 5.62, 5.67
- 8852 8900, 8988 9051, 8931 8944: -0.3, 5.62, 5.8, 5.7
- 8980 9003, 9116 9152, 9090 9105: 0.2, 5.63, 5.61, 5.61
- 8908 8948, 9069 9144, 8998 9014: -0.3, 6.07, 5.52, 5.83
